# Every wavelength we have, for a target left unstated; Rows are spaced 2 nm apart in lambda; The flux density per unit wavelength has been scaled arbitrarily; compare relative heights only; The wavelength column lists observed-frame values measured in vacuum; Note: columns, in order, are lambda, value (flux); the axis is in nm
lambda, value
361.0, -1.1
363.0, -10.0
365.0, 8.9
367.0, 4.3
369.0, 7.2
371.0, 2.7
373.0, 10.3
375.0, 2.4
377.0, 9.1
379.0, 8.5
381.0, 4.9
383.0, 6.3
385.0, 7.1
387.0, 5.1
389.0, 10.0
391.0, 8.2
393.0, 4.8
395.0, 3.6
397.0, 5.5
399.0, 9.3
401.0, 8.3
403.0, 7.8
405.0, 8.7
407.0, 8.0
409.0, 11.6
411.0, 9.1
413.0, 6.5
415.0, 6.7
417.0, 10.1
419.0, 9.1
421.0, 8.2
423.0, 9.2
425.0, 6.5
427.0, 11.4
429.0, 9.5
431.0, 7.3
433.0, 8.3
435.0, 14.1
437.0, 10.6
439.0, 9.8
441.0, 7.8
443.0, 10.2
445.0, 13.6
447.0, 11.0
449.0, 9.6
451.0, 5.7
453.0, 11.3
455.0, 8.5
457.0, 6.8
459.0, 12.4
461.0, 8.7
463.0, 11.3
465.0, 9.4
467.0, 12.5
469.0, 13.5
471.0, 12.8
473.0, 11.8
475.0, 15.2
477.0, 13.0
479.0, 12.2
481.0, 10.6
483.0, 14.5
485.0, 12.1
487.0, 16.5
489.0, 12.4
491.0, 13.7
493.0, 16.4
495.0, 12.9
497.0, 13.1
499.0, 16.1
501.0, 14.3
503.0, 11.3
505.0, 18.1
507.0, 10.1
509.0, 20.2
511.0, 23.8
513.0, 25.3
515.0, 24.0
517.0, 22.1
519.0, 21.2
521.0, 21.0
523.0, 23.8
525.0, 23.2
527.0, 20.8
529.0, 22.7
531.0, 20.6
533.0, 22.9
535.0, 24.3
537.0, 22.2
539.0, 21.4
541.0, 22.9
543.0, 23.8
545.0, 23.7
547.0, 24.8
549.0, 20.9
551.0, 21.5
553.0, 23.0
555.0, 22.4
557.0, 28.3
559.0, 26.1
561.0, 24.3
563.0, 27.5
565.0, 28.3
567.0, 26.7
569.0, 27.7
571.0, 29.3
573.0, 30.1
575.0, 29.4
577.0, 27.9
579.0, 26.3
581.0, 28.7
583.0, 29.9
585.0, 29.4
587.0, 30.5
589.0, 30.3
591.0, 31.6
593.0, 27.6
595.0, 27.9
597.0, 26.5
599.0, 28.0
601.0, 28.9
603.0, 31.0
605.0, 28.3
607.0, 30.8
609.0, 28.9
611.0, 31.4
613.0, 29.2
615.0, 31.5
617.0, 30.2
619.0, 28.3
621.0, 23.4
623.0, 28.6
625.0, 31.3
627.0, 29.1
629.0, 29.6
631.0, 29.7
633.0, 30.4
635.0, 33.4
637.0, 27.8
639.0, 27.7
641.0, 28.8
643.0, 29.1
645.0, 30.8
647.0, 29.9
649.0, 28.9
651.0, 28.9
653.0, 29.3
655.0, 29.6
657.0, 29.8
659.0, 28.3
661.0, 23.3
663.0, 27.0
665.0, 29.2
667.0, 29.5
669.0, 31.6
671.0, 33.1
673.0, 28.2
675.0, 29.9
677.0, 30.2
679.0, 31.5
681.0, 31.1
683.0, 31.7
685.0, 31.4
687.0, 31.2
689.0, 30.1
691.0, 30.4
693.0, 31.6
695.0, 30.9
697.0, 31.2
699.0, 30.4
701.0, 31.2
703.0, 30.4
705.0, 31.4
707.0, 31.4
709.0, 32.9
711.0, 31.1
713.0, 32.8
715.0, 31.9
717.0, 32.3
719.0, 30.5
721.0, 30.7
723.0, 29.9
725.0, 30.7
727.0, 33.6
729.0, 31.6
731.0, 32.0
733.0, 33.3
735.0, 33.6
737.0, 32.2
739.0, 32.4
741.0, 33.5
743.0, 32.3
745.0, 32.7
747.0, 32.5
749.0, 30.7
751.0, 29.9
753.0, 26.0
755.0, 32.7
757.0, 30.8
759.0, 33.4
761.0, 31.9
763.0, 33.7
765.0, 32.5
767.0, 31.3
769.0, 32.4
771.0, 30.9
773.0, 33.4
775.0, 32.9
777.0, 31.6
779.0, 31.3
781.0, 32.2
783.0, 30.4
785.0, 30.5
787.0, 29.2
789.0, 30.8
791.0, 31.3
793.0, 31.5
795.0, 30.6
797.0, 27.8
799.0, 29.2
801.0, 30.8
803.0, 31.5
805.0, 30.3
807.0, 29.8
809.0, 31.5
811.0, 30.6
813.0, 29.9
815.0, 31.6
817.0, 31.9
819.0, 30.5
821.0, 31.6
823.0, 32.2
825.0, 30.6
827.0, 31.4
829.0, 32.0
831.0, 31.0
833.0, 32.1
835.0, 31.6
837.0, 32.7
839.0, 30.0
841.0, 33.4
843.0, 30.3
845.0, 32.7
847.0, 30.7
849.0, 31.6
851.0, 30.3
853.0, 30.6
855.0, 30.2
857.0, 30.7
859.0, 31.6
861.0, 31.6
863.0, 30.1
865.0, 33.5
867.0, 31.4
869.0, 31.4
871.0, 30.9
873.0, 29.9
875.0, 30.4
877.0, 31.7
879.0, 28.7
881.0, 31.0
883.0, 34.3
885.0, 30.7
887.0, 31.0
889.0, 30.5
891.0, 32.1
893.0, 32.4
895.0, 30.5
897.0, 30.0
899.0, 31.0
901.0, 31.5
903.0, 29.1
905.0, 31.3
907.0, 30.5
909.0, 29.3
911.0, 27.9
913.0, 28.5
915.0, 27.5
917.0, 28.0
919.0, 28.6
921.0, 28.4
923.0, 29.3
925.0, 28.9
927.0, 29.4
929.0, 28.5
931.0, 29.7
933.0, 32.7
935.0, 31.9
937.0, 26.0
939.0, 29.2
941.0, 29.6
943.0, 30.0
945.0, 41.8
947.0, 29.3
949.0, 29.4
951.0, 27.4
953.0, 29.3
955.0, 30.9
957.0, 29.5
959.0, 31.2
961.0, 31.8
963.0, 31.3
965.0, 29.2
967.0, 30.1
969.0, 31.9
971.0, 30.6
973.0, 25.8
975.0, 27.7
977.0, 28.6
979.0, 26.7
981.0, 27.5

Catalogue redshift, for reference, 0.277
